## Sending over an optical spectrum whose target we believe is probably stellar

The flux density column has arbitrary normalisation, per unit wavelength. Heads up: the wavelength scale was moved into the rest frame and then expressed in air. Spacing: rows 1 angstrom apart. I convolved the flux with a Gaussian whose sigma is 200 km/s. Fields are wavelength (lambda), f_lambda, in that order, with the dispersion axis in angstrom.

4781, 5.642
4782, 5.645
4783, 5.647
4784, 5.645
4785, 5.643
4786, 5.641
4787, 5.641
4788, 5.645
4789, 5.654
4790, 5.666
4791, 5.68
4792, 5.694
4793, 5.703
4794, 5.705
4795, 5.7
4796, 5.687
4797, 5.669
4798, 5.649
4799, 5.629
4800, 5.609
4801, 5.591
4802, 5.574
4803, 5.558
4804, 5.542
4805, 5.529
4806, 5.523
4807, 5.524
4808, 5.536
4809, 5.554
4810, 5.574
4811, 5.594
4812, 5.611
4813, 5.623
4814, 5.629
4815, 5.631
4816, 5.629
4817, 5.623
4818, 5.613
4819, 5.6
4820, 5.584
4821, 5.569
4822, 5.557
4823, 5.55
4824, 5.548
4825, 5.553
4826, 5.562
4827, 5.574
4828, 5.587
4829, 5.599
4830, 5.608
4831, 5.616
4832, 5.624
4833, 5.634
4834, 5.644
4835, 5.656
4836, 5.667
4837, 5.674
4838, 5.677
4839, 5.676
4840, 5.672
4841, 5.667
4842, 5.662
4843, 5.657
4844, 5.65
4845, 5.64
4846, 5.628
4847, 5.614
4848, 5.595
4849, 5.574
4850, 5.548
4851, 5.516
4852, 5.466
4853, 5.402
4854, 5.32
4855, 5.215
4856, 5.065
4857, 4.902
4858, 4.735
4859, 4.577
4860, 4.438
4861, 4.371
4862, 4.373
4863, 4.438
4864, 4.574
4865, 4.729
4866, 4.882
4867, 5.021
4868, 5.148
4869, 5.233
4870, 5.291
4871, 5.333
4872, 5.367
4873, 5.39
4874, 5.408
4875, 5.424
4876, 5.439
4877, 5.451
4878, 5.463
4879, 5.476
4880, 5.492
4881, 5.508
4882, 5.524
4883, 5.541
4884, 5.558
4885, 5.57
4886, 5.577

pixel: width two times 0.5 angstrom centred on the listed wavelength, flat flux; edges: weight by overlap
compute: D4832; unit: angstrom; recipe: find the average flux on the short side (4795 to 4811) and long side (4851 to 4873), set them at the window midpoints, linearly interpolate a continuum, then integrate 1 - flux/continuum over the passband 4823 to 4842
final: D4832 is -1.2 angstrom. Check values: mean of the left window 5.59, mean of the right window 4.97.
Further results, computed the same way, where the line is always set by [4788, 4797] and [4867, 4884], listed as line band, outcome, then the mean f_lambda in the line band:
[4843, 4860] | 0.5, 5.32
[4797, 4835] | 0.1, 5.59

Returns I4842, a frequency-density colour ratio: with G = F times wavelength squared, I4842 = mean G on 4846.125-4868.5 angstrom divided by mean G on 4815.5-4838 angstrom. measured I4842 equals 0.91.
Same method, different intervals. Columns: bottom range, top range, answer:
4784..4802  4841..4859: 0.98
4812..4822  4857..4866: 0.83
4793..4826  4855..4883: 0.93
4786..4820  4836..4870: 0.95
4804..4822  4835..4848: 1.02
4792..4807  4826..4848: 1.02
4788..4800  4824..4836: 1.00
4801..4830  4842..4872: 0.94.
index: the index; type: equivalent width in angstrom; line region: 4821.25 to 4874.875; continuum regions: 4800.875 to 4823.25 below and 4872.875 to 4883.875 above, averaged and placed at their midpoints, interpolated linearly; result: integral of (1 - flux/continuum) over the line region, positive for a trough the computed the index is 1.7 angstrom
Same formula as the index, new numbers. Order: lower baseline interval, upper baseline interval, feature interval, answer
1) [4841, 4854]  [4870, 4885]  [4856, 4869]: 1.9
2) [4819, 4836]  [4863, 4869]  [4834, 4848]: -0.8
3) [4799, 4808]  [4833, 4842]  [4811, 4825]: 0.0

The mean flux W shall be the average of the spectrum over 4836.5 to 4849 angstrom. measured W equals 5.65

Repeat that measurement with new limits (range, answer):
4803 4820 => 5.58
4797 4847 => 5.61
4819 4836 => 5.59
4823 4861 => 5.46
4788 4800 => 5.67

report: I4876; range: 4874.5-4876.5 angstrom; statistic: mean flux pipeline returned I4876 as 5.43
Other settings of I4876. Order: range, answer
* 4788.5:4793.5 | 5.68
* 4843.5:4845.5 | 5.64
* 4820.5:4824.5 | 5.56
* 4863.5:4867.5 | 4.8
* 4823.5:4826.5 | 5.55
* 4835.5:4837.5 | 5.67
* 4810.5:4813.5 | 5.61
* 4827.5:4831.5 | 5.6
